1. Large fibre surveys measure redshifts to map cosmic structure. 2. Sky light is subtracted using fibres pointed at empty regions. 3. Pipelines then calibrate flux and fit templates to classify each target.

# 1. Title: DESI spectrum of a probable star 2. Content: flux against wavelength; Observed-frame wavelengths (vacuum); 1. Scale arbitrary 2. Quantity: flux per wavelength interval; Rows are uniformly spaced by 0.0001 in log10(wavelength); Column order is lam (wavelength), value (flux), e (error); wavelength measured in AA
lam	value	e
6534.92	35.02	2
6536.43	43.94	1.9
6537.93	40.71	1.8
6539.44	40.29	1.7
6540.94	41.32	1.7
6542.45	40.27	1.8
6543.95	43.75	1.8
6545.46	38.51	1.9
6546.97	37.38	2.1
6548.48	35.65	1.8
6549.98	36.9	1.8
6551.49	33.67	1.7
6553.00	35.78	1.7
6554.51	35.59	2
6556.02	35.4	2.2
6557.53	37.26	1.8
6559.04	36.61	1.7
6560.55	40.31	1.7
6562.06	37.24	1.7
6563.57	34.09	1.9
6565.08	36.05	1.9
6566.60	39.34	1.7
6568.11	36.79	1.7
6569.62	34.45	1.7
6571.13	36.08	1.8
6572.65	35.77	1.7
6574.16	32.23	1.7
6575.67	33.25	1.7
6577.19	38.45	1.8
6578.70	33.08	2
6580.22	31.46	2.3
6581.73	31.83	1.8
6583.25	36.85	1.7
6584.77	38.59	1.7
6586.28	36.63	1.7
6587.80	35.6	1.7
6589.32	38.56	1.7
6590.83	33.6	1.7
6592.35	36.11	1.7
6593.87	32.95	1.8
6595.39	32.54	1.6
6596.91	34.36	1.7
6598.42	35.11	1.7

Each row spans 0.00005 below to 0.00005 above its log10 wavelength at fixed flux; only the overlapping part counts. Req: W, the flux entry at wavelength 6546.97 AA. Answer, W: 37.38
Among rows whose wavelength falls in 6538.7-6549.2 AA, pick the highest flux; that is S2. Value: 43.75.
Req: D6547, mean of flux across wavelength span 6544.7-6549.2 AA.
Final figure 37.1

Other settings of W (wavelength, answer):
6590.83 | 33.6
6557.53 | 37.26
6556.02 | 35.4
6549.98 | 36.9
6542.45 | 40.27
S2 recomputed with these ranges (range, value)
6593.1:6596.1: 32.95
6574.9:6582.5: 38.45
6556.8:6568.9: 40.31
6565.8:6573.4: 39.34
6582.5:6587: 38.59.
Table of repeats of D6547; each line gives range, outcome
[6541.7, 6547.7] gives 40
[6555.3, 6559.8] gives 36.4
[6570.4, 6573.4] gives 35.8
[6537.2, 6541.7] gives 40.8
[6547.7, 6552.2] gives 35.5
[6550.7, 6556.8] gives 35.1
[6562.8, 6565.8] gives 35.1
